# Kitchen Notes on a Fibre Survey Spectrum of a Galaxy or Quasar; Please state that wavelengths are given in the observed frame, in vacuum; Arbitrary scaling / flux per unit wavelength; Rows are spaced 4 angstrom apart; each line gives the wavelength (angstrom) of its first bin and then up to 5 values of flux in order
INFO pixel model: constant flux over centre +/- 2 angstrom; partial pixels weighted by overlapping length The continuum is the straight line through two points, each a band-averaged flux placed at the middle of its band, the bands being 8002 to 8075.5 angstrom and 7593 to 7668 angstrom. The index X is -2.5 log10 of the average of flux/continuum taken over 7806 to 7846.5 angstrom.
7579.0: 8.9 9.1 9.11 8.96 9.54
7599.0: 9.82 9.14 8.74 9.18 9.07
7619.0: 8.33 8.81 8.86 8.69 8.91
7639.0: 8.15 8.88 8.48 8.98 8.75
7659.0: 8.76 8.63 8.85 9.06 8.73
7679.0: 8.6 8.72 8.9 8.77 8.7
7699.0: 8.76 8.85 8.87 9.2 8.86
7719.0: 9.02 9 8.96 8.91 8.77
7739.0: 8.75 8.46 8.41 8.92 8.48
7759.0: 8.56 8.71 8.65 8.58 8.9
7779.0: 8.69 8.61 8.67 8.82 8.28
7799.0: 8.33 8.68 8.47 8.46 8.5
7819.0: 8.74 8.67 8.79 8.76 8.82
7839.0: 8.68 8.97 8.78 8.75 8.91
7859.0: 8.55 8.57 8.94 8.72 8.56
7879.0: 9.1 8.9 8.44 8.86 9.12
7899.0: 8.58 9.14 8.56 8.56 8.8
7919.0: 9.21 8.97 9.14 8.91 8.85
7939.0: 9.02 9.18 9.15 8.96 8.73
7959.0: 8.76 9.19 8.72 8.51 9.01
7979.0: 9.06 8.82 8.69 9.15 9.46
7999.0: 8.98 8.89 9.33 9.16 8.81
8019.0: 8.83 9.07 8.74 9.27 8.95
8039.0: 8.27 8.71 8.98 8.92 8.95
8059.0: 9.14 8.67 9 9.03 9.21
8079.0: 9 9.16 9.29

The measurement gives 0.03 mag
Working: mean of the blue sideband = 8.87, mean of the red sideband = 8.94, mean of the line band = 8.69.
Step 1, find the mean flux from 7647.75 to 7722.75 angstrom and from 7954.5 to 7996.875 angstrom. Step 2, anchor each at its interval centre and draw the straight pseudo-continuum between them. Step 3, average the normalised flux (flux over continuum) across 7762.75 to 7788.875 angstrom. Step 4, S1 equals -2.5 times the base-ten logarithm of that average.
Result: 0.02 mag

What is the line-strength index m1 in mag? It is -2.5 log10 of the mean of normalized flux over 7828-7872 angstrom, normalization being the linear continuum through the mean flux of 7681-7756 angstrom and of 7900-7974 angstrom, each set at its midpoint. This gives 0.01 mag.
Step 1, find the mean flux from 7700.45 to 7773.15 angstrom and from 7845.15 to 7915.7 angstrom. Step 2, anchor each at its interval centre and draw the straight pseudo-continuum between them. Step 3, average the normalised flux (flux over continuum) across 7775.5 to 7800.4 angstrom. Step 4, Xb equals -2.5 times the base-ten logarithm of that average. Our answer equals 0.02 mag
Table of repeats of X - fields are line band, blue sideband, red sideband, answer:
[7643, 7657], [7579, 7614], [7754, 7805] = 0.03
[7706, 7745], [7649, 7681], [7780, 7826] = -0.02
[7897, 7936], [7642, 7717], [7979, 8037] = 0.01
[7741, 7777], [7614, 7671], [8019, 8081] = 0.02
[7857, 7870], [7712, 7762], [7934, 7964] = 0.03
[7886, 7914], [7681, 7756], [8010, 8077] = 0.01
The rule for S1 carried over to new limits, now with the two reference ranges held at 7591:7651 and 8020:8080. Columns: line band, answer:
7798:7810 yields 0.05 mag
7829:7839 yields 0.02 mag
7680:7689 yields 0.01 mag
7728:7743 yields 0.02 mag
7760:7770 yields 0.03 mag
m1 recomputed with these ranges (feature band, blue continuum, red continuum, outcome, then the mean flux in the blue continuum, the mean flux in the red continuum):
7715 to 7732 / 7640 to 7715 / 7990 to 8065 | -0.02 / 8.8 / 8.96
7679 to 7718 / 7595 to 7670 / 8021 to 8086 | 0.00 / 8.86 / 8.95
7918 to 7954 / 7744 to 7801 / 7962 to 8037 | -0.02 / 8.61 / 8.98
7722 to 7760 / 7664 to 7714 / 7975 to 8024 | 0.02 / 8.83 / 9.02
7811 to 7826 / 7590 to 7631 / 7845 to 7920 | 0.03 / 9.03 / 8.79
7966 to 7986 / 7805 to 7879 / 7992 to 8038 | 0.02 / 8.71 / 9.03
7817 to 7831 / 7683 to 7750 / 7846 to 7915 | 0.01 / 8.82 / 8.77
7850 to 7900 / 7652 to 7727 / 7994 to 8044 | 0.02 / 8.84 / 8.95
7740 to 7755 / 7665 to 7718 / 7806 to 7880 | 0.03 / 8.84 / 8.72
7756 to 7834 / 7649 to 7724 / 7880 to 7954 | 0.03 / 8.84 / 8.91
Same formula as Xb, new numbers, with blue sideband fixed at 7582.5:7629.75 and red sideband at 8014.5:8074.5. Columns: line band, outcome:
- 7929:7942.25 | 0.00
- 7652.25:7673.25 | 0.03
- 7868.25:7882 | 0.02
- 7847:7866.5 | 0.03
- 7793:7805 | 0.07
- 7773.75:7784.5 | 0.03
